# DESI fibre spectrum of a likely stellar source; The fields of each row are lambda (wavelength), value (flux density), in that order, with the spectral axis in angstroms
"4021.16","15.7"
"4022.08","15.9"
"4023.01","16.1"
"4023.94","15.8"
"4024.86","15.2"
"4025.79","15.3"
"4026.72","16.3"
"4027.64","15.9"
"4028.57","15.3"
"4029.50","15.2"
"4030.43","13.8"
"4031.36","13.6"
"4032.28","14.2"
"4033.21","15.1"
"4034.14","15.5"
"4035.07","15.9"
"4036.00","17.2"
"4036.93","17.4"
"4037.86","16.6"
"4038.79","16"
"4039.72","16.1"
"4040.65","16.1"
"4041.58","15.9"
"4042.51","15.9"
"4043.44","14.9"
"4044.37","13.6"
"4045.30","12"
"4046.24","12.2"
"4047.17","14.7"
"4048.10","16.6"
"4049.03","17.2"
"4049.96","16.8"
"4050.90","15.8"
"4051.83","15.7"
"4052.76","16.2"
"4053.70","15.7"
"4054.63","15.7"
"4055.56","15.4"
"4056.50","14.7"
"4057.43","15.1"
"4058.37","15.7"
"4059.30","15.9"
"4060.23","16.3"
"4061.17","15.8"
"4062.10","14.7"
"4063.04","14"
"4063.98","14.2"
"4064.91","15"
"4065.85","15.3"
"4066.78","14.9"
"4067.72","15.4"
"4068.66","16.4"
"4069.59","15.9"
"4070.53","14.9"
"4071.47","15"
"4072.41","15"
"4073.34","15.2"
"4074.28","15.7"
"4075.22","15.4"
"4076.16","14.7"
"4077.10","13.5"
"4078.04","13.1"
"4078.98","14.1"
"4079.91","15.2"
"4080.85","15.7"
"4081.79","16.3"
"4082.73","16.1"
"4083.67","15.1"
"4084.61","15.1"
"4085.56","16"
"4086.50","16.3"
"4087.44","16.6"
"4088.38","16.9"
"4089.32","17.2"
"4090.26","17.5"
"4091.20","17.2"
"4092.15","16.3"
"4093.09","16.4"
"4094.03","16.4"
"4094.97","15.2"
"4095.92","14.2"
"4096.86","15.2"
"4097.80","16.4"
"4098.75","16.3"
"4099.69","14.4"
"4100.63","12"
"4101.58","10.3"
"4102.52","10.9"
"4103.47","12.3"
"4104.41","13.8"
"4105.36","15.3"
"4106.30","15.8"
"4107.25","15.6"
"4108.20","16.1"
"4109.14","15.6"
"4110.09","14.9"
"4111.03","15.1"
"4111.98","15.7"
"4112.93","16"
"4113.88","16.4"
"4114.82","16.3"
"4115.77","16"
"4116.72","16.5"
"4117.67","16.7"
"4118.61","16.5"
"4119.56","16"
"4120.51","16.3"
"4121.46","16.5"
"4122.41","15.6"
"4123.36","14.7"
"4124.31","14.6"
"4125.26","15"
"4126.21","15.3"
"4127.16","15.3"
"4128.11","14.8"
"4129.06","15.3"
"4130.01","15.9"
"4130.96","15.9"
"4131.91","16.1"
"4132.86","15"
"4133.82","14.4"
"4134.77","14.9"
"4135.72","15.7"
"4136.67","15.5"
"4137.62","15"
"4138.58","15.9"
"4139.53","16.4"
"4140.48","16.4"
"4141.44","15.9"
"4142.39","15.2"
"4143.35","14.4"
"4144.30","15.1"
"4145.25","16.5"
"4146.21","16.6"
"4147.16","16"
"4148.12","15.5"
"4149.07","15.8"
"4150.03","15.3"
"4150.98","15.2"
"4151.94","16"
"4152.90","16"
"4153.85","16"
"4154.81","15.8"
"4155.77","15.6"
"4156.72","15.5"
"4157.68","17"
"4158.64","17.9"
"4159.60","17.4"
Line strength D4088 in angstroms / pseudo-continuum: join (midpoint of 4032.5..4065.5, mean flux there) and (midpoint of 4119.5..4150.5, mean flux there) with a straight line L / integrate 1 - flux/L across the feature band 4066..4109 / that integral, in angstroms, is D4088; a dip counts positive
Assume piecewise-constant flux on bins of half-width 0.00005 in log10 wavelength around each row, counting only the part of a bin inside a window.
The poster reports 0.8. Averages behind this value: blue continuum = 15.5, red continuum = 15.5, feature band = 15.2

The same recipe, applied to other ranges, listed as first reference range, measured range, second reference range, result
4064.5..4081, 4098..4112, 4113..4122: 1.49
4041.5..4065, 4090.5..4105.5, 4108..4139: 0.88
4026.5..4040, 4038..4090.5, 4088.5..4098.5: 1.71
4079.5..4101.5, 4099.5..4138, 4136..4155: 1.46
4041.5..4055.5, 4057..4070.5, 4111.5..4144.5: 0.01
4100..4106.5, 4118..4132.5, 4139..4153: -1.28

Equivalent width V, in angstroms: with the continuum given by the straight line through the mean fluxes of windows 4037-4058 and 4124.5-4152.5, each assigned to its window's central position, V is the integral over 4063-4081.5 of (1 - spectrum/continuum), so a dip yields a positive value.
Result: 0.6 angstroms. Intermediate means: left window 15.4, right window 15.5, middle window 15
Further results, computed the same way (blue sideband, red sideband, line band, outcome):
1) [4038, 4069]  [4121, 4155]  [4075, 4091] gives -0.21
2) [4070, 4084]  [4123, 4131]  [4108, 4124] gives -0.83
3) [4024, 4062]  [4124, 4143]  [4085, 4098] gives -0.69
